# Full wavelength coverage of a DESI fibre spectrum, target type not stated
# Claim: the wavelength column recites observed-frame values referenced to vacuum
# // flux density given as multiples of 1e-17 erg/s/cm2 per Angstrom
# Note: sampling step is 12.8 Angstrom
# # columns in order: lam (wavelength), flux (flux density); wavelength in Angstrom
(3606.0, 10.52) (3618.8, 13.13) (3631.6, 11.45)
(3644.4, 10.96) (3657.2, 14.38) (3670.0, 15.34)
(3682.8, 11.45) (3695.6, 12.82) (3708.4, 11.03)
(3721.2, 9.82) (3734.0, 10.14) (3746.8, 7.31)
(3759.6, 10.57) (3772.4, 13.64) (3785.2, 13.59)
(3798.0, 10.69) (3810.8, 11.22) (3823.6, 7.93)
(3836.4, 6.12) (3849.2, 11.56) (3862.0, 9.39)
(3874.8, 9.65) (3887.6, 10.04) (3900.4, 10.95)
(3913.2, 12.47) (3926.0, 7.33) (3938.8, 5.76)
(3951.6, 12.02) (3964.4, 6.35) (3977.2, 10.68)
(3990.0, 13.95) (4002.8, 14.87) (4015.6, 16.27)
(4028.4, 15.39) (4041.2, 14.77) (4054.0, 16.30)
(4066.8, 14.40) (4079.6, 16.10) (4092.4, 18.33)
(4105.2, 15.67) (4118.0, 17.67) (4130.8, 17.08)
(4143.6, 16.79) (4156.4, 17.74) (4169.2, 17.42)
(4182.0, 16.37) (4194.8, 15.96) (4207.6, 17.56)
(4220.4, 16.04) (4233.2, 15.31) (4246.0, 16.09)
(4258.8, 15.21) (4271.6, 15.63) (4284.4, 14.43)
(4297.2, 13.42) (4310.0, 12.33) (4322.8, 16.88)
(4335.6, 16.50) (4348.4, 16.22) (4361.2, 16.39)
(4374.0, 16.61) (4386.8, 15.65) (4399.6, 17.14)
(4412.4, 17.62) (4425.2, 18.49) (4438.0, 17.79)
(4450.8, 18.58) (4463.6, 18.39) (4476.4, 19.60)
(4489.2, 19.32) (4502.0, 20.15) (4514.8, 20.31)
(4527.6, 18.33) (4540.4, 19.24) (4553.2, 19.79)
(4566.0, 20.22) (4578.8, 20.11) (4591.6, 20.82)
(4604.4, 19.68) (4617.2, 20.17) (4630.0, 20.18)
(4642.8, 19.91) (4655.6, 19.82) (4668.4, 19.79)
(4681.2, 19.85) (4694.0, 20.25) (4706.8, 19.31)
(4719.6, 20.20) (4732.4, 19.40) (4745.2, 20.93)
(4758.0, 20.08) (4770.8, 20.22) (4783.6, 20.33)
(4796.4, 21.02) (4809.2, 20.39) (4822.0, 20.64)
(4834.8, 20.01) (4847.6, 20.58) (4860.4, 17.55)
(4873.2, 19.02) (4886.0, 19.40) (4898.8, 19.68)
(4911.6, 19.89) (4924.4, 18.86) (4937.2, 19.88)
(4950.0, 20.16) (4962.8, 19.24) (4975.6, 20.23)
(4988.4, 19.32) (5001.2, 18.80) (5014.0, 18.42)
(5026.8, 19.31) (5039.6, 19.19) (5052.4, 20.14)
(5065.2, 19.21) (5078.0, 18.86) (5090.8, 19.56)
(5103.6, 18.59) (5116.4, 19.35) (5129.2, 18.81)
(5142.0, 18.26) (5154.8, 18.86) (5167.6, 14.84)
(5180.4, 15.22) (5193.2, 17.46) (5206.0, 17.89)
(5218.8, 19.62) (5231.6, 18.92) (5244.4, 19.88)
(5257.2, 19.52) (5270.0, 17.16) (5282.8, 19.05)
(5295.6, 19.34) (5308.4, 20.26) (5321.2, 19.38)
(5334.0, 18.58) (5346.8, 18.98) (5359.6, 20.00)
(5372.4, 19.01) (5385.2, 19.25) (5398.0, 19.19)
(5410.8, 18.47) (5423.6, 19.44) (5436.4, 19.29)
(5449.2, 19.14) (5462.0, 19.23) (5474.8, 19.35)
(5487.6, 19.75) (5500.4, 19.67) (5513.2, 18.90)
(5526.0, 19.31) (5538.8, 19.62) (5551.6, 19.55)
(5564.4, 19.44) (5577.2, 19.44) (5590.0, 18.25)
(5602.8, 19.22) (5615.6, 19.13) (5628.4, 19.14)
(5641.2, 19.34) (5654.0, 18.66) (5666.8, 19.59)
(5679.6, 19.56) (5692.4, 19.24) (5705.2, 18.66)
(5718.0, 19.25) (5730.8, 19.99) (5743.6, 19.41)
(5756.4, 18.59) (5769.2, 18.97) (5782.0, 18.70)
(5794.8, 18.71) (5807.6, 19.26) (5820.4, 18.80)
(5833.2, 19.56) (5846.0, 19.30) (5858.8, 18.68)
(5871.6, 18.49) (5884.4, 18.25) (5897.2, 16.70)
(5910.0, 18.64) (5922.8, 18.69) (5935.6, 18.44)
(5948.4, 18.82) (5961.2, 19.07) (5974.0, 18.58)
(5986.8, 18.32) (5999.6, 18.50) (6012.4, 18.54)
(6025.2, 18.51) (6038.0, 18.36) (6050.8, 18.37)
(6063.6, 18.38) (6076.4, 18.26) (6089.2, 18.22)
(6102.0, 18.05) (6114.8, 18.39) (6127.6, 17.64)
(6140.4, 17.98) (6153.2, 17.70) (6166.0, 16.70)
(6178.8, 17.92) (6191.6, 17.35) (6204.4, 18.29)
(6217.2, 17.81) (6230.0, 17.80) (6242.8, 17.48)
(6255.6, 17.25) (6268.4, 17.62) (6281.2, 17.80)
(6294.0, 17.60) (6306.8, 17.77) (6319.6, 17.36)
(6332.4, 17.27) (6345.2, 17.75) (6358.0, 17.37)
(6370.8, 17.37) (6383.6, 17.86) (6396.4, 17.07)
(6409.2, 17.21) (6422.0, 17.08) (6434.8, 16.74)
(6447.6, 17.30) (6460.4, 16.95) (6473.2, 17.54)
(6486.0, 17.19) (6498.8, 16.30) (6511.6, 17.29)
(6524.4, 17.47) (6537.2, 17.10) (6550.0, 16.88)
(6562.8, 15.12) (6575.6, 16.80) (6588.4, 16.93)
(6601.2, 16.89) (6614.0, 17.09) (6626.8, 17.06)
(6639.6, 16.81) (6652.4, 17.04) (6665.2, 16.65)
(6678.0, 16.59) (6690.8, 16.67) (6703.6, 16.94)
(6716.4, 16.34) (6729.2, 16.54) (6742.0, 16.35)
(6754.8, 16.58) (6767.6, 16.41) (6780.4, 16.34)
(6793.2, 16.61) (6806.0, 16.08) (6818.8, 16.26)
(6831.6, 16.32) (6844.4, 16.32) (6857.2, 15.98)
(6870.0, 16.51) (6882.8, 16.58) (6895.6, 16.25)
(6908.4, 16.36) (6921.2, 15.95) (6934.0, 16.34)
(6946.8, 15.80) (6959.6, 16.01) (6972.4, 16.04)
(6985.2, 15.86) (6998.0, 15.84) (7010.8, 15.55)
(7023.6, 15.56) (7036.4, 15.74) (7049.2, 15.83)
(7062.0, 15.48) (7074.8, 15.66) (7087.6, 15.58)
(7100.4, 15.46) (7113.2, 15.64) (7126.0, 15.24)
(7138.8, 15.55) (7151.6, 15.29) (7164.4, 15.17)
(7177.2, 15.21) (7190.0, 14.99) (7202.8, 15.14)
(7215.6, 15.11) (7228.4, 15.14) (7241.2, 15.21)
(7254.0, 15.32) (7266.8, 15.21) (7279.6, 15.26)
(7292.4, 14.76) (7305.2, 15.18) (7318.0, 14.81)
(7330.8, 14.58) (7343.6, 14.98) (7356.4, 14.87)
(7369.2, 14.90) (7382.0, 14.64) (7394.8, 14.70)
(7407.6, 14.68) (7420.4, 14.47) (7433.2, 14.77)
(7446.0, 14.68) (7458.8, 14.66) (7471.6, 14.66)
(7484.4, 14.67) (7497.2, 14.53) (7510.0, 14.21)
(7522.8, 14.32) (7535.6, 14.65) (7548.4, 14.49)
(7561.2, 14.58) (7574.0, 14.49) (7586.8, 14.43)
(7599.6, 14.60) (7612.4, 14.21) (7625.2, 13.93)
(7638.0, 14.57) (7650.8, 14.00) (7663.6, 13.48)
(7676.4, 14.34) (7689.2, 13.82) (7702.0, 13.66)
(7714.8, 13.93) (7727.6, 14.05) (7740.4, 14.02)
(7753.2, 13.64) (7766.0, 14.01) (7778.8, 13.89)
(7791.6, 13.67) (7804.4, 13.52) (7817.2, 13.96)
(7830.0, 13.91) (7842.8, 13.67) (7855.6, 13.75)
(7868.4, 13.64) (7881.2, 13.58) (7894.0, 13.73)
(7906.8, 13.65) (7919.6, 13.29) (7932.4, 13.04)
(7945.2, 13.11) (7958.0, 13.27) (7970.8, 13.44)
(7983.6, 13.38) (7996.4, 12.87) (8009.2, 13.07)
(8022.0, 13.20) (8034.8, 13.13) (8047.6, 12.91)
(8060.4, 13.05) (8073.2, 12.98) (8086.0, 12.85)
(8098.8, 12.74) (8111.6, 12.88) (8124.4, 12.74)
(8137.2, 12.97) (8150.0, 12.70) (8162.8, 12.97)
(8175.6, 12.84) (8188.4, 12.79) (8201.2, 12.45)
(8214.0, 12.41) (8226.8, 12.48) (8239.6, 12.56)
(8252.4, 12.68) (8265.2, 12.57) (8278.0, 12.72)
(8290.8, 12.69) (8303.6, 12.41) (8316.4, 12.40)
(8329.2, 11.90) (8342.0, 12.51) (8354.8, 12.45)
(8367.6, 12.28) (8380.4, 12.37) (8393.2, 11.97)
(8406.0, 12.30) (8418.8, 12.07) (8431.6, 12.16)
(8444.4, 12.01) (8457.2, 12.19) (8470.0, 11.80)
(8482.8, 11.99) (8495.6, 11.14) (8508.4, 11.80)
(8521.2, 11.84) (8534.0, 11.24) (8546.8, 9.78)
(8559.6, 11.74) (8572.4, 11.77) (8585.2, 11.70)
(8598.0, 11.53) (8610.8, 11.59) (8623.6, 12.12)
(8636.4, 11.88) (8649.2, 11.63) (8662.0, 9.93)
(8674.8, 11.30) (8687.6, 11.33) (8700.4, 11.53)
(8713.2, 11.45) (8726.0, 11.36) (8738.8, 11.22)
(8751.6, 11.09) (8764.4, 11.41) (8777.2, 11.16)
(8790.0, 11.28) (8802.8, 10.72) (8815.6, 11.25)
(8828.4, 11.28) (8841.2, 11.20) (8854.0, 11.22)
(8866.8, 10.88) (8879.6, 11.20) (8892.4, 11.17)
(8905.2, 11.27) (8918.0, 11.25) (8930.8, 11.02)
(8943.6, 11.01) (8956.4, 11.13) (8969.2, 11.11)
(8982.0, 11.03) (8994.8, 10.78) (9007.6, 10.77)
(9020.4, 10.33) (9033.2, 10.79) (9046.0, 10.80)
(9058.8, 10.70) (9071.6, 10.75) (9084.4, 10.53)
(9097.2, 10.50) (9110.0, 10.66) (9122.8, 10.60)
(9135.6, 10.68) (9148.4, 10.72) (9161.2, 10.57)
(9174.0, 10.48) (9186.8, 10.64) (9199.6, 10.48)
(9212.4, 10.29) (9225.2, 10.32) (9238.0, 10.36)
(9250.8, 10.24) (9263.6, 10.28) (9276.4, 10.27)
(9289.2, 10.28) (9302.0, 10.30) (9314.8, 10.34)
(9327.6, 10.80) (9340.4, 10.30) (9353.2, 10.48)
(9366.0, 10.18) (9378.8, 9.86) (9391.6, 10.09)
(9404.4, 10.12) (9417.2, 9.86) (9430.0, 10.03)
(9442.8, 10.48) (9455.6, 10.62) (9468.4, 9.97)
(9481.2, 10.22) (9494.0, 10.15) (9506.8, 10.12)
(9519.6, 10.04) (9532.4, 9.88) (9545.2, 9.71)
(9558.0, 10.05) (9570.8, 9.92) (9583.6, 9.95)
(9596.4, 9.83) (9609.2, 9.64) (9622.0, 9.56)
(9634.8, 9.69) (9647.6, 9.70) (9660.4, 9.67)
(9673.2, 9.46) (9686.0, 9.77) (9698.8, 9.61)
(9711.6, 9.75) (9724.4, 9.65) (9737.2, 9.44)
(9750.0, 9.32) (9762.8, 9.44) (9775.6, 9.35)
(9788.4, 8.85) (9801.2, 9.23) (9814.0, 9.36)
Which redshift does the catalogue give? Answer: 0.00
